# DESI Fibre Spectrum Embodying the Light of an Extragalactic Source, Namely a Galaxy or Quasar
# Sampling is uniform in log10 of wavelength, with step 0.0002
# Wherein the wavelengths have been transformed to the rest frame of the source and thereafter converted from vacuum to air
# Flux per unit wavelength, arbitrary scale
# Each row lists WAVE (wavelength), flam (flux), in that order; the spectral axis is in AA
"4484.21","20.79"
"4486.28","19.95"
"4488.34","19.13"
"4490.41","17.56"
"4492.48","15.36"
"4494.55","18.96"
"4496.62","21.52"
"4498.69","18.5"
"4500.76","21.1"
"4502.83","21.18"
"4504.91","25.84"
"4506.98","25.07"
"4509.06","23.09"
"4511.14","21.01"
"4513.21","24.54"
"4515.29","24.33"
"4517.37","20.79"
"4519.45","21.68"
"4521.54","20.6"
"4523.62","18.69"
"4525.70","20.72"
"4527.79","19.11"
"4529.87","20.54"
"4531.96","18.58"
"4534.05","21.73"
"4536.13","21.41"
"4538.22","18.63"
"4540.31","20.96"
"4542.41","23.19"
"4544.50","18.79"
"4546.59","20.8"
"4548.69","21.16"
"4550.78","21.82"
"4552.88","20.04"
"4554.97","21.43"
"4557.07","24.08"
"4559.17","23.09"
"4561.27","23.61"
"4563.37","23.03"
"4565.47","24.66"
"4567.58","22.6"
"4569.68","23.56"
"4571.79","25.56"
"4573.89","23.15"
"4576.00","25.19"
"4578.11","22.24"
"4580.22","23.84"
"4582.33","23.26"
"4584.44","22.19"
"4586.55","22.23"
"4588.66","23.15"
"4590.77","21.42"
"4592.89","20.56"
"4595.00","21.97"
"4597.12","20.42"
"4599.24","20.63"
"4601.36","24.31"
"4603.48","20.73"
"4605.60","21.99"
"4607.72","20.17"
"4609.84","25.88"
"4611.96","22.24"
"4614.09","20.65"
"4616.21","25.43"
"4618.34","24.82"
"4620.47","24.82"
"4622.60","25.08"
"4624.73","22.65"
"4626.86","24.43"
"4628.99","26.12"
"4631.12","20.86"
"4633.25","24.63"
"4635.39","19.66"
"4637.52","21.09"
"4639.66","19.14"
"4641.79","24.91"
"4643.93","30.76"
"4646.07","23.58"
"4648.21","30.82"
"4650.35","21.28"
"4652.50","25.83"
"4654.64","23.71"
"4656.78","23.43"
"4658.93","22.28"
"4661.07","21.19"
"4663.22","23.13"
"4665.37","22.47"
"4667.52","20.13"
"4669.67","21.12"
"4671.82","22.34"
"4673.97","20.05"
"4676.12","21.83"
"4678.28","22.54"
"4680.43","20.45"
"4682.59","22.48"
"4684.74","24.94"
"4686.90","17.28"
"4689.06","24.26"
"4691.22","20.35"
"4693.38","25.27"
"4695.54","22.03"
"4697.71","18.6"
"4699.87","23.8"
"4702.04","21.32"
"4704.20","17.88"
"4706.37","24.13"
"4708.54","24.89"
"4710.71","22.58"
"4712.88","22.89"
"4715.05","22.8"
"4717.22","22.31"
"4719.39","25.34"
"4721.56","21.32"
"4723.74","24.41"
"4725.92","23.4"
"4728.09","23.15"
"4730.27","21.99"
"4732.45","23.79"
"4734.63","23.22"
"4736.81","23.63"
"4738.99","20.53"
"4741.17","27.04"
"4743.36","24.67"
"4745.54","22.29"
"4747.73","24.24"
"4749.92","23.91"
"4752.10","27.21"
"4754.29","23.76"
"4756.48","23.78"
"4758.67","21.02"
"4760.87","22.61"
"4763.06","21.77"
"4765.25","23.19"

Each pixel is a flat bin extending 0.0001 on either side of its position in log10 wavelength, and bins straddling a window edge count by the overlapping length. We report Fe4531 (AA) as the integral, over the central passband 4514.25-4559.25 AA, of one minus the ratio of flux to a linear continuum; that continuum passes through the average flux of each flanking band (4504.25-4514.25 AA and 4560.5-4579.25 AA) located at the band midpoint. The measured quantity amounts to 5.4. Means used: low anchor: 23.8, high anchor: 23.7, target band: 21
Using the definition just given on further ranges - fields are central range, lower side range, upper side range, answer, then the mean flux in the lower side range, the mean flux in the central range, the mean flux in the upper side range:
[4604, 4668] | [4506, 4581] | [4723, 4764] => -2.1 AA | 22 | 23.4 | 23.5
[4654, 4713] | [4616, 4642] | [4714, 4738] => 3.0 AA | 23.2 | 22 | 23.2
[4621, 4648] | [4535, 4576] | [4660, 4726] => -2.0 AA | 22.3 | 23.8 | 22.2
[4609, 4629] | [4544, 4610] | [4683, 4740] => -1.5 AA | 22.4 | 24.1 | 22.5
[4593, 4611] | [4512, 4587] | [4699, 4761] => 0.3 AA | 22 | 21.9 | 23.2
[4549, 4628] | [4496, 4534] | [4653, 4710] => -4.1 AA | 21.5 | 22.9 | 22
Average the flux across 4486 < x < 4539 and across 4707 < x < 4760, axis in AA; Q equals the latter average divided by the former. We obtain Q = 1.13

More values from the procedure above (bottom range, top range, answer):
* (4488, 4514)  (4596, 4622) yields 1.08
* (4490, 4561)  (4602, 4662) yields 1.11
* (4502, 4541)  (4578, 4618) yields 1.04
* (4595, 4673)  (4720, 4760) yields 1.02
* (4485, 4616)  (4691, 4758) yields 1.07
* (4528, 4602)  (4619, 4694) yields 1.04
